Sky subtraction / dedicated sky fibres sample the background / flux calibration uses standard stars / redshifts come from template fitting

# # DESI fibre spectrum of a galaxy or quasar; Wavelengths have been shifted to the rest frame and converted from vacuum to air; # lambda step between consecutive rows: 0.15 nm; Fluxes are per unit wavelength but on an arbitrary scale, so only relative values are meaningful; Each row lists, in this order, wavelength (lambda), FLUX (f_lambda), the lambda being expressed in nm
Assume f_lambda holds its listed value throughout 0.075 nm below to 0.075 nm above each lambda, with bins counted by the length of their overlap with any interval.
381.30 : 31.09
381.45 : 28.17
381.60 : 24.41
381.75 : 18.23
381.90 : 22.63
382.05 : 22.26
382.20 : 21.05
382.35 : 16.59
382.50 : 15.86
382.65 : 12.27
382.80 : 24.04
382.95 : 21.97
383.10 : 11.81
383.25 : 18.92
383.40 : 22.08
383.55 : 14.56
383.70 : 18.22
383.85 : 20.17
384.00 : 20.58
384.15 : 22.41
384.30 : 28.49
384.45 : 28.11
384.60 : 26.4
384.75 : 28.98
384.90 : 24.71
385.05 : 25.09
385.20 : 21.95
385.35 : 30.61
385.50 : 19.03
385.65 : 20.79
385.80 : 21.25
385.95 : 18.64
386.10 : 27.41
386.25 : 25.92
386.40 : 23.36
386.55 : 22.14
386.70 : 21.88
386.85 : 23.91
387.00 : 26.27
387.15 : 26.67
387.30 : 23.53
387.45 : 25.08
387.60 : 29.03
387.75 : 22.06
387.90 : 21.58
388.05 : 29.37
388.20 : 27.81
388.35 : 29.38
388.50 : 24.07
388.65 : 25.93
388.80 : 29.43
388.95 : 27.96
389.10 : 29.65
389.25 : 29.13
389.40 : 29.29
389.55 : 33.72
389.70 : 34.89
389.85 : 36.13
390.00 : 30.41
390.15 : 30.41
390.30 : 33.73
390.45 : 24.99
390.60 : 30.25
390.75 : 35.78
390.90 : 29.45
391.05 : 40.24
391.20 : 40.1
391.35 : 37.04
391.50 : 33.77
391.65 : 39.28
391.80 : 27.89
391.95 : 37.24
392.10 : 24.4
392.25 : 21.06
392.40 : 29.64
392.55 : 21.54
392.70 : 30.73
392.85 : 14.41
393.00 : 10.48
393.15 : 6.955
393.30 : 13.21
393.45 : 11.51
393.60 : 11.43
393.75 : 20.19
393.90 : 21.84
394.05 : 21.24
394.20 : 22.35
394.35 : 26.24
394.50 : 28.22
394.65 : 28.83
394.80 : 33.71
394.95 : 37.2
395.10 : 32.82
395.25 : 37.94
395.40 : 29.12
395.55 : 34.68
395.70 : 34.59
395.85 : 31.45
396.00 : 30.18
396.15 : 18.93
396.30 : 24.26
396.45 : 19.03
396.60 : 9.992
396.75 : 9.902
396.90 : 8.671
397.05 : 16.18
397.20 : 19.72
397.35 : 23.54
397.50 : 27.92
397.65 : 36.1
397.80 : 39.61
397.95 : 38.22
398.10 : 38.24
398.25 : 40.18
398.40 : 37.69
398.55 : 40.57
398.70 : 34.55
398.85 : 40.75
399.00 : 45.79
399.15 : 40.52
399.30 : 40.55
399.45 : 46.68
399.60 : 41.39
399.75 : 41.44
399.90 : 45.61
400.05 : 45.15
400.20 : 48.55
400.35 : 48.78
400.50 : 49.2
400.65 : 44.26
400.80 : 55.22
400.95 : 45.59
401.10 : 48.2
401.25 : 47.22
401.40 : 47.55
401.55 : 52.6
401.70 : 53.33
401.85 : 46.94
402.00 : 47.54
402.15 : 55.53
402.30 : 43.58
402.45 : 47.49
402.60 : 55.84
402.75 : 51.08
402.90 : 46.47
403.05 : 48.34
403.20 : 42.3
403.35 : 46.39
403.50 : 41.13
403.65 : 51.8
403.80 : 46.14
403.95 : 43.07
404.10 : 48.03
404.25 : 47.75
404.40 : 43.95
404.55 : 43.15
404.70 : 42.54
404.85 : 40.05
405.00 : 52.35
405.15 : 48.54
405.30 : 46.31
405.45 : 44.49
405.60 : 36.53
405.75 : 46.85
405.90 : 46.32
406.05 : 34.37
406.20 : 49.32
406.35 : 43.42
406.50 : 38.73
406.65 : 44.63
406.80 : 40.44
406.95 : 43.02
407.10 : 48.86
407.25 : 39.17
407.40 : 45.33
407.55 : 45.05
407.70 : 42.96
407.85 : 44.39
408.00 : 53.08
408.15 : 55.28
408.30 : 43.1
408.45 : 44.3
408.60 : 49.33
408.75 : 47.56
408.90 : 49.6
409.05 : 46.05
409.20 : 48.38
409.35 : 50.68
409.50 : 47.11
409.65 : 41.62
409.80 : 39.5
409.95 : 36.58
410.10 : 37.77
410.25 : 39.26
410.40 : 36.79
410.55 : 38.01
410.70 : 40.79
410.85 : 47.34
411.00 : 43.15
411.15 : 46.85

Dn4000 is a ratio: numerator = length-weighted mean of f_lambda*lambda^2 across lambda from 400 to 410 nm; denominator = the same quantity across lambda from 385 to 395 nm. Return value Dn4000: 1.9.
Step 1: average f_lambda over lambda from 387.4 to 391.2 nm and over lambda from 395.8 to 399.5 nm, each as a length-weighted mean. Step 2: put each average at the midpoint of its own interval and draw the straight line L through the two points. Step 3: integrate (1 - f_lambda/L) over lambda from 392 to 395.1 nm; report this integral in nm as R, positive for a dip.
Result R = 0.81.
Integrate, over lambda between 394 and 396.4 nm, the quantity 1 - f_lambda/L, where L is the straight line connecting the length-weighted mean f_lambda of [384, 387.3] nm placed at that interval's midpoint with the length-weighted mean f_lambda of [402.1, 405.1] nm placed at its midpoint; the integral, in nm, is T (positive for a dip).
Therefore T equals 0.45 nm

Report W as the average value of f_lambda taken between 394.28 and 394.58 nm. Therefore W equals 27.3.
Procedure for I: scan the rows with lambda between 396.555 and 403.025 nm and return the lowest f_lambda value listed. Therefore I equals 8.671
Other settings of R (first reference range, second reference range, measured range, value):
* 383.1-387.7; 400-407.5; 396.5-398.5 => 0.62 nm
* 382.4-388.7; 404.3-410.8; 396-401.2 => 0.05 nm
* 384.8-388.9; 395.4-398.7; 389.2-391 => -0.42 nm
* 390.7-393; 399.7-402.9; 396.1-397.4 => 0.76 nm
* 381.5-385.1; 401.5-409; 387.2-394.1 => 0.54 nm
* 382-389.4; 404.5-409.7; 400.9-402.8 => -0.45 nm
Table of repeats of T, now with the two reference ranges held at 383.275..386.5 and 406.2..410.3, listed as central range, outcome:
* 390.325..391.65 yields -0.248 nm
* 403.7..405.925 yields -0.190 nm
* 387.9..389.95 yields -0.190 nm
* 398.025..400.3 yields -0.345 nm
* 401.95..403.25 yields -0.306 nm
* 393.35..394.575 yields 0.442 nm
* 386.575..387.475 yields 0.028 nm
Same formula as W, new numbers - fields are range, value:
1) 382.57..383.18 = 17.5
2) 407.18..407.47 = 42.3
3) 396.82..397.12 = 12.3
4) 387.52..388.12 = 25.5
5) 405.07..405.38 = 47.5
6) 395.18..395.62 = 33.9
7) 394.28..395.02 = 30.8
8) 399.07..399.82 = 42.1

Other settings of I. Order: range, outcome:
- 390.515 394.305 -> 6.955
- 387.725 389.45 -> 21.58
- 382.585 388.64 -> 11.81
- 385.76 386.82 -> 18.64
